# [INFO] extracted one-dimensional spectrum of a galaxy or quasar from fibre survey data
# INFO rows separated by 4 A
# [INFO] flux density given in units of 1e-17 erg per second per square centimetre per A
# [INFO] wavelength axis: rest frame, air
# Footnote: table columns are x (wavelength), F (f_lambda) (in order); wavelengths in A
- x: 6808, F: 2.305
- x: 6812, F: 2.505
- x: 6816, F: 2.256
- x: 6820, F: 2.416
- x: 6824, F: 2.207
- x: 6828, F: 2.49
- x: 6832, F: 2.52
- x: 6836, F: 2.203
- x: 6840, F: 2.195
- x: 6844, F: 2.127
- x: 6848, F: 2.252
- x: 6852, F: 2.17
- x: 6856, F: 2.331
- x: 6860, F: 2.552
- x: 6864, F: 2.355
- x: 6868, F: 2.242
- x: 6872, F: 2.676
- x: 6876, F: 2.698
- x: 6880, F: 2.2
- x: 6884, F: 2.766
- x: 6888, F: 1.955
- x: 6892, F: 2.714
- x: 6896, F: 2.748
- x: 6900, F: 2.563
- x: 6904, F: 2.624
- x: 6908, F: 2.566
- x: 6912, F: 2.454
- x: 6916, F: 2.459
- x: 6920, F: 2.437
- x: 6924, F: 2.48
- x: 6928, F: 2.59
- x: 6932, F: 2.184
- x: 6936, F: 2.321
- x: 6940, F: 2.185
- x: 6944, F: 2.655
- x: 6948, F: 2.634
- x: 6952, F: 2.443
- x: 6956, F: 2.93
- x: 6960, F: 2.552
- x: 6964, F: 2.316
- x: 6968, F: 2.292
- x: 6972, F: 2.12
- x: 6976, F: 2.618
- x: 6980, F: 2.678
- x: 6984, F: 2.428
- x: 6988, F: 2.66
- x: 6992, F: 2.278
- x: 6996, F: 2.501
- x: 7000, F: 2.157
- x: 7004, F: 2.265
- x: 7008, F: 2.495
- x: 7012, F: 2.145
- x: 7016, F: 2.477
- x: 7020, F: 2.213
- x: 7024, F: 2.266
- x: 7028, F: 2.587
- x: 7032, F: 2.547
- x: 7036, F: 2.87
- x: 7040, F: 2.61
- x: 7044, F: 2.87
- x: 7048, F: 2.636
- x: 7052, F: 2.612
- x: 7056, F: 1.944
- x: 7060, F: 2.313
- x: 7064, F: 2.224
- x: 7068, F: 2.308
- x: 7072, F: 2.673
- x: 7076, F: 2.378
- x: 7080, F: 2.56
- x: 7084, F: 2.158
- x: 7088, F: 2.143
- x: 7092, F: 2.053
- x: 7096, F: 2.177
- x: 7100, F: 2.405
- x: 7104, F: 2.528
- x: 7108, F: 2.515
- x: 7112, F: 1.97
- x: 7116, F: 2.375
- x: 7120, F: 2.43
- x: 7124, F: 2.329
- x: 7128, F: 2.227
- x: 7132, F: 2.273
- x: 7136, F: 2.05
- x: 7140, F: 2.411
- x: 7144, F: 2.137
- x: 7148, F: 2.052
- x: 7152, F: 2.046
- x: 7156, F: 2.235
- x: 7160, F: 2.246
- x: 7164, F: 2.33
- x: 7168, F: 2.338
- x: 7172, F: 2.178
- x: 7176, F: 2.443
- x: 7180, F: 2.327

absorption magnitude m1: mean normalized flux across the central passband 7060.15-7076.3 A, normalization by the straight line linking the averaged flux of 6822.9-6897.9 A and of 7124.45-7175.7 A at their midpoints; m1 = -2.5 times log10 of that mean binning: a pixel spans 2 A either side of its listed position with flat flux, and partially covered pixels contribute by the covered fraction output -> -0.06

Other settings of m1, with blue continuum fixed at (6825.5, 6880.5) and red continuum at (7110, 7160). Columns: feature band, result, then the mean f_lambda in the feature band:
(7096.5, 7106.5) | -0.09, 2.43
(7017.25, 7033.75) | -0.06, 2.4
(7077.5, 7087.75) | -0.04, 2.32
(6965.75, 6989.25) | -0.07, 2.46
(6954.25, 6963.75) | -0.15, 2.66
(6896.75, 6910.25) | -0.12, 2.6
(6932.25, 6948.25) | -0.04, 2.4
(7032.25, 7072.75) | -0.11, 2.5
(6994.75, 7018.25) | -0.03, 2.33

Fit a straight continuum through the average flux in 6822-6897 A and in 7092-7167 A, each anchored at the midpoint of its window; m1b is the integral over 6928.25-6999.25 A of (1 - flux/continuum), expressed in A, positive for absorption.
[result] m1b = -3.7 A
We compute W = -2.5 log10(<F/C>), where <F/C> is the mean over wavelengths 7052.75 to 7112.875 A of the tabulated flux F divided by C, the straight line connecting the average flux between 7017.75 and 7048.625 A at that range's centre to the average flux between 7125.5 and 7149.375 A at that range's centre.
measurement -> 0.04 mag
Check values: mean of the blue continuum 2.57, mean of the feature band 2.3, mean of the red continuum 2.2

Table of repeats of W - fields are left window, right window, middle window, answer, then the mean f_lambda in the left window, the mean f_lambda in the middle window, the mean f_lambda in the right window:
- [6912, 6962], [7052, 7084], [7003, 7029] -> 0.03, 2.49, 2.34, 2.35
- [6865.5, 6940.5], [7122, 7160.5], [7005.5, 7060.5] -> -0.07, 2.47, 2.47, 2.2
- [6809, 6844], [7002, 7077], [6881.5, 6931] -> -0.06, 2.34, 2.52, 2.44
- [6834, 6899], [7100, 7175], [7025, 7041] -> -0.14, 2.39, 2.63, 2.27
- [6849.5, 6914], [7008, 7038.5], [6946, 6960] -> -0.08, 2.47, 2.65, 2.45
